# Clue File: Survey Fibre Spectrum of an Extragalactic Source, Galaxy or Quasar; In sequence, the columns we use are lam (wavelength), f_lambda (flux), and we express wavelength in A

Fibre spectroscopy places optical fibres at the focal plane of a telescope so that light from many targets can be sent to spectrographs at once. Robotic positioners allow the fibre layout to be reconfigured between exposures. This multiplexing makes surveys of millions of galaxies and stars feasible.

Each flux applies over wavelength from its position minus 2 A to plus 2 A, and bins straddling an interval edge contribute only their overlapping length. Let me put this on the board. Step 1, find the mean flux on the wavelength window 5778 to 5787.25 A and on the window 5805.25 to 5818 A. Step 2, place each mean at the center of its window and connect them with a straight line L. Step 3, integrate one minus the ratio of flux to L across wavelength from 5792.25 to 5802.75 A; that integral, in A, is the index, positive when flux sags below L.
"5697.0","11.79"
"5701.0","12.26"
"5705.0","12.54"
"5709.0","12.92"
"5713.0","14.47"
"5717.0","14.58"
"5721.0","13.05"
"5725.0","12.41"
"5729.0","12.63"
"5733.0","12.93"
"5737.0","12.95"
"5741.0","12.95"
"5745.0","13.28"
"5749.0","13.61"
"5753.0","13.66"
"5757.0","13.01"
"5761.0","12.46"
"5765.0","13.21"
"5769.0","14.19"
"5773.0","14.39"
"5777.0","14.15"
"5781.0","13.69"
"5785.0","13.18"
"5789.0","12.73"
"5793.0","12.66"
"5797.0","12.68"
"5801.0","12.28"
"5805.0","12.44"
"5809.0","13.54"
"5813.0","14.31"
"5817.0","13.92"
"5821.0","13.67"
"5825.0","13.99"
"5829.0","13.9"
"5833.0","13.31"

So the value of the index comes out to 0.8 A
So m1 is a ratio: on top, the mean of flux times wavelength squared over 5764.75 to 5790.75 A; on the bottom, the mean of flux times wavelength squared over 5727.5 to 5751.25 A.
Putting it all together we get 1.06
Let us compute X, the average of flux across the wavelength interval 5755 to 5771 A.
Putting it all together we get 13.2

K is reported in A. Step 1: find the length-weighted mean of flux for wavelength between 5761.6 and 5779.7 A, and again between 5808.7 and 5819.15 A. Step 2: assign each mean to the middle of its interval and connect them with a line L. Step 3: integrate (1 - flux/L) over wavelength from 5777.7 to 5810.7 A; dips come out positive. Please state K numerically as 2.32 A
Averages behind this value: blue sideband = 13.9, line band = 12.9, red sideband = 14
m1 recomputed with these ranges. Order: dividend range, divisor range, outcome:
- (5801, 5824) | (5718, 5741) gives 1.08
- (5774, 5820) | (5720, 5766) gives 1.04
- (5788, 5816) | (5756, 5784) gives 0.97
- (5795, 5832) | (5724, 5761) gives 1.05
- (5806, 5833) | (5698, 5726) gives 1.09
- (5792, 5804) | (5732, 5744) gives 0.99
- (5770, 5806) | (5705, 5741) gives 1.02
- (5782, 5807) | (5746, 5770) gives 0.97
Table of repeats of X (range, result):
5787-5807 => 12.6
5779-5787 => 13.4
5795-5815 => 13.1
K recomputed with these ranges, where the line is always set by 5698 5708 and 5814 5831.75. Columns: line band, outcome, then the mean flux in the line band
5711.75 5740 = -1.3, 13.2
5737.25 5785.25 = -1.3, 13.5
